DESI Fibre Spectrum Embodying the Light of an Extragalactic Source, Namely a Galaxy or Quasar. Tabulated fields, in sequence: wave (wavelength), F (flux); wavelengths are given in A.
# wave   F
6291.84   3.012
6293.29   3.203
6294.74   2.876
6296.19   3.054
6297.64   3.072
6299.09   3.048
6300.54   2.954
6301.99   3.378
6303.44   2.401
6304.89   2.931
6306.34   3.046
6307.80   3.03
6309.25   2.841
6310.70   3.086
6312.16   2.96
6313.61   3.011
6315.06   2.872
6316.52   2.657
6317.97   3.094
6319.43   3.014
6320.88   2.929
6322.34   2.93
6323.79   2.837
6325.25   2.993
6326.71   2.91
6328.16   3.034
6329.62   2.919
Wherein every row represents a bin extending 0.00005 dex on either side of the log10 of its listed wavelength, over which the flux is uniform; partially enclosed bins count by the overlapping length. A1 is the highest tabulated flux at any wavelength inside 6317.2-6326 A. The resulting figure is 3.094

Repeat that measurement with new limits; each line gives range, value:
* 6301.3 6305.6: 3.378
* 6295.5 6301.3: 3.072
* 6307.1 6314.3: 3.086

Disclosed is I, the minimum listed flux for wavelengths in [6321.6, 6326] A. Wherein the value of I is 2.837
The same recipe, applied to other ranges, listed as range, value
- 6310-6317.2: 2.657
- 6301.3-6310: 2.401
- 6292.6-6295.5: 2.876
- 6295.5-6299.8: 3.048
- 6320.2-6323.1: 2.929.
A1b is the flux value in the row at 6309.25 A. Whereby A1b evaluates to 2.841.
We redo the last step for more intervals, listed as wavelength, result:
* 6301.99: 3.378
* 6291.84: 3.012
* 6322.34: 2.93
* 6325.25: 2.993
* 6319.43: 3.014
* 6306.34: 3.046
